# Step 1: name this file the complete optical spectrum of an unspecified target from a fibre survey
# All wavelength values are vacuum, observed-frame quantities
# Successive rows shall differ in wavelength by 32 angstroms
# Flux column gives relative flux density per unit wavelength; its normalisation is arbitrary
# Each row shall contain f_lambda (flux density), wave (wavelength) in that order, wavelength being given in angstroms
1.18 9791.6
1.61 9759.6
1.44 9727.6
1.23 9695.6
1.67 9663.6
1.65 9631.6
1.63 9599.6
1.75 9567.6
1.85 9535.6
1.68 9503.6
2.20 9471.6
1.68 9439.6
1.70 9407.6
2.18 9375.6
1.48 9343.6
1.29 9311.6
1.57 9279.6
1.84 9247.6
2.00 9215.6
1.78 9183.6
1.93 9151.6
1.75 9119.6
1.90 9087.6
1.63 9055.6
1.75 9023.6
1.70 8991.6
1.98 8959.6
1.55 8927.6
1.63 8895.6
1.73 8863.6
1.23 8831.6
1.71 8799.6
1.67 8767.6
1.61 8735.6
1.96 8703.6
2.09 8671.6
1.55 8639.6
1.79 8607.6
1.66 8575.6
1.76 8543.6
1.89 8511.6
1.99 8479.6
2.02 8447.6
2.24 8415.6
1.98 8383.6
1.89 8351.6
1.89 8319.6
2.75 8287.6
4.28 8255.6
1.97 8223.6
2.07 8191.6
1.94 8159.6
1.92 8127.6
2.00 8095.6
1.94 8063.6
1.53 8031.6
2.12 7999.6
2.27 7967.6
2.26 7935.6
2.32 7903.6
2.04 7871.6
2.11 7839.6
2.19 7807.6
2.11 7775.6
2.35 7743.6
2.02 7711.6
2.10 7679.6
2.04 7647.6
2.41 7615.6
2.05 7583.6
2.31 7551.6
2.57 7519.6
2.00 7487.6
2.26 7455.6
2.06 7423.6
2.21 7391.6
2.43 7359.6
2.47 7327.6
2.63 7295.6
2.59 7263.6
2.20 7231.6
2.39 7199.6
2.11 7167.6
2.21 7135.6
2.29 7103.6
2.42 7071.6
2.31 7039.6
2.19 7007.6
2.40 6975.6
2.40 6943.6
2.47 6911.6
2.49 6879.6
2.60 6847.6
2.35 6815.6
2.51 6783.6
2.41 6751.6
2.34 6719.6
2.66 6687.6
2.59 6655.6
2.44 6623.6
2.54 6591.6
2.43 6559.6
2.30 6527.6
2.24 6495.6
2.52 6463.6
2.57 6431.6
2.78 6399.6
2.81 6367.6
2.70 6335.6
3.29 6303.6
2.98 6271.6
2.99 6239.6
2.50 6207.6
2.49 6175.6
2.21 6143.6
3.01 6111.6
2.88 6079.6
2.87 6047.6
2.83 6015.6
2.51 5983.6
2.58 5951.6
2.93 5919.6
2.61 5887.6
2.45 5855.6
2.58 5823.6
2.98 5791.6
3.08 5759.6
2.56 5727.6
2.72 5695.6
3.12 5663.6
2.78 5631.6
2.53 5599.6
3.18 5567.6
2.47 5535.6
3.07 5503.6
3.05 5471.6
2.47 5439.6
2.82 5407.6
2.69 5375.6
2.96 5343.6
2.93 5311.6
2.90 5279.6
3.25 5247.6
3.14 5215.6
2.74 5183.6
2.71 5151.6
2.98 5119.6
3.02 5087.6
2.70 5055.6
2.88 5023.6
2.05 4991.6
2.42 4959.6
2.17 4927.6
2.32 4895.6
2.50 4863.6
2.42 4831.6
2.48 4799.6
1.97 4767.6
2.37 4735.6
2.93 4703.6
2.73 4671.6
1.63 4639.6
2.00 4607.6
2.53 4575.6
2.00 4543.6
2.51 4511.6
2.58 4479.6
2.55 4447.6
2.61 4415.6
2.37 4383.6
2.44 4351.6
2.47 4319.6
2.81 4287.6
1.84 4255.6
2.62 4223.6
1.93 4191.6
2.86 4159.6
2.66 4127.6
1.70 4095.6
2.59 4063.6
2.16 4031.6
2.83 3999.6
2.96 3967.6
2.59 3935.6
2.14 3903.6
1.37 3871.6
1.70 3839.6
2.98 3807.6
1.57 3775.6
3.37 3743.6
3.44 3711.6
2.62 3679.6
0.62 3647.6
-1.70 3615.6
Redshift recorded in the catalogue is 0.258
